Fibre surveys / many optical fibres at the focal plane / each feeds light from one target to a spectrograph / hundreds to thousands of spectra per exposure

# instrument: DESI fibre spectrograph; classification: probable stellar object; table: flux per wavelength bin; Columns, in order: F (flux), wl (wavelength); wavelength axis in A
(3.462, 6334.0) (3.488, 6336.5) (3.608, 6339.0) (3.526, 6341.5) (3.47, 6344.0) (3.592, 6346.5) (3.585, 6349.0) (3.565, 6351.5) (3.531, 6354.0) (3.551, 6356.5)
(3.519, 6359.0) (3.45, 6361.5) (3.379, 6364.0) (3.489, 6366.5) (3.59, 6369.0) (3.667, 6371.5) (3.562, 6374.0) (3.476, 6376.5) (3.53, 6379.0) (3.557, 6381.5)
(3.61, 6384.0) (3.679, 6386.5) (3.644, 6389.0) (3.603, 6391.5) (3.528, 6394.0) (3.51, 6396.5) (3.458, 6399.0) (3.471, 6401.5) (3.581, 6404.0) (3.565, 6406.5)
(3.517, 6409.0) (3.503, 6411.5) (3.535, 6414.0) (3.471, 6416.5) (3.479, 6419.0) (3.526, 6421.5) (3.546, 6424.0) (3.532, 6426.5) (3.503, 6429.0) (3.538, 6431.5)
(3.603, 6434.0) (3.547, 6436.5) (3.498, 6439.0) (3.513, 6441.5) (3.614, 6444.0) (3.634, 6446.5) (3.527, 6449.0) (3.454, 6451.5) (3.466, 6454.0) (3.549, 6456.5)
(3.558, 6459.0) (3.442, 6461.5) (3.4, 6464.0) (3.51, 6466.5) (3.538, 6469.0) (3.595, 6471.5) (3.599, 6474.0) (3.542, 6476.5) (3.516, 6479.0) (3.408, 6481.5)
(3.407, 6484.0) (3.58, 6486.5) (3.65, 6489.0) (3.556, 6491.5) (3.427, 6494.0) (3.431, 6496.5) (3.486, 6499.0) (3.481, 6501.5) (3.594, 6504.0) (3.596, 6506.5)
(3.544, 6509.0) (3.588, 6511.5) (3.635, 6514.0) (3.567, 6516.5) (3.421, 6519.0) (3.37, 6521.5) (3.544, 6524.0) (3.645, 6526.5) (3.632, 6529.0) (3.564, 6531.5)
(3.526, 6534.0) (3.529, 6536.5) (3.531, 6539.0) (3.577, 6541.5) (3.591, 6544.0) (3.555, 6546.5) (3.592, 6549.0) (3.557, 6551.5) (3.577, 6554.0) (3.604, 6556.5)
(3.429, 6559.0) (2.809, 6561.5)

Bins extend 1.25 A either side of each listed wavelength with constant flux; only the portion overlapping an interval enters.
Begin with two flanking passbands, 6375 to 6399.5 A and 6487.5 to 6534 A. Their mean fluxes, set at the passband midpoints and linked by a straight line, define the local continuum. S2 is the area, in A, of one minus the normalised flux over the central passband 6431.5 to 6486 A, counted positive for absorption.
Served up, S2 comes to 0.4 A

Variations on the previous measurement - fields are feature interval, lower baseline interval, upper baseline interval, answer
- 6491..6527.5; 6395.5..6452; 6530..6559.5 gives 0.2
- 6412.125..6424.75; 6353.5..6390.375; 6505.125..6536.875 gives 0.1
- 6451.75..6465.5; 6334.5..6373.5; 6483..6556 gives 0.2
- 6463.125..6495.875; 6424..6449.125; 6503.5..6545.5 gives 0.3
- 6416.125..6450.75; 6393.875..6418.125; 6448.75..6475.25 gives -0.3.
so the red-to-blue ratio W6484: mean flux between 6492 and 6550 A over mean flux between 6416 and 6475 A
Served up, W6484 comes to 1.0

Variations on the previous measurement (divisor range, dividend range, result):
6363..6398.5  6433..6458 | 0.99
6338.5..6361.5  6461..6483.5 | 0.99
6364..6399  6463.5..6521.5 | 0.99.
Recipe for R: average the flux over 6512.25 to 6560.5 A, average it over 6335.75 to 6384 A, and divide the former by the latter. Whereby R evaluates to 1.00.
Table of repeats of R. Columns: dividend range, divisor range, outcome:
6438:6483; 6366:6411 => 0.99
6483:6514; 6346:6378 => 1.00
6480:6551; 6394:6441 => 1.00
